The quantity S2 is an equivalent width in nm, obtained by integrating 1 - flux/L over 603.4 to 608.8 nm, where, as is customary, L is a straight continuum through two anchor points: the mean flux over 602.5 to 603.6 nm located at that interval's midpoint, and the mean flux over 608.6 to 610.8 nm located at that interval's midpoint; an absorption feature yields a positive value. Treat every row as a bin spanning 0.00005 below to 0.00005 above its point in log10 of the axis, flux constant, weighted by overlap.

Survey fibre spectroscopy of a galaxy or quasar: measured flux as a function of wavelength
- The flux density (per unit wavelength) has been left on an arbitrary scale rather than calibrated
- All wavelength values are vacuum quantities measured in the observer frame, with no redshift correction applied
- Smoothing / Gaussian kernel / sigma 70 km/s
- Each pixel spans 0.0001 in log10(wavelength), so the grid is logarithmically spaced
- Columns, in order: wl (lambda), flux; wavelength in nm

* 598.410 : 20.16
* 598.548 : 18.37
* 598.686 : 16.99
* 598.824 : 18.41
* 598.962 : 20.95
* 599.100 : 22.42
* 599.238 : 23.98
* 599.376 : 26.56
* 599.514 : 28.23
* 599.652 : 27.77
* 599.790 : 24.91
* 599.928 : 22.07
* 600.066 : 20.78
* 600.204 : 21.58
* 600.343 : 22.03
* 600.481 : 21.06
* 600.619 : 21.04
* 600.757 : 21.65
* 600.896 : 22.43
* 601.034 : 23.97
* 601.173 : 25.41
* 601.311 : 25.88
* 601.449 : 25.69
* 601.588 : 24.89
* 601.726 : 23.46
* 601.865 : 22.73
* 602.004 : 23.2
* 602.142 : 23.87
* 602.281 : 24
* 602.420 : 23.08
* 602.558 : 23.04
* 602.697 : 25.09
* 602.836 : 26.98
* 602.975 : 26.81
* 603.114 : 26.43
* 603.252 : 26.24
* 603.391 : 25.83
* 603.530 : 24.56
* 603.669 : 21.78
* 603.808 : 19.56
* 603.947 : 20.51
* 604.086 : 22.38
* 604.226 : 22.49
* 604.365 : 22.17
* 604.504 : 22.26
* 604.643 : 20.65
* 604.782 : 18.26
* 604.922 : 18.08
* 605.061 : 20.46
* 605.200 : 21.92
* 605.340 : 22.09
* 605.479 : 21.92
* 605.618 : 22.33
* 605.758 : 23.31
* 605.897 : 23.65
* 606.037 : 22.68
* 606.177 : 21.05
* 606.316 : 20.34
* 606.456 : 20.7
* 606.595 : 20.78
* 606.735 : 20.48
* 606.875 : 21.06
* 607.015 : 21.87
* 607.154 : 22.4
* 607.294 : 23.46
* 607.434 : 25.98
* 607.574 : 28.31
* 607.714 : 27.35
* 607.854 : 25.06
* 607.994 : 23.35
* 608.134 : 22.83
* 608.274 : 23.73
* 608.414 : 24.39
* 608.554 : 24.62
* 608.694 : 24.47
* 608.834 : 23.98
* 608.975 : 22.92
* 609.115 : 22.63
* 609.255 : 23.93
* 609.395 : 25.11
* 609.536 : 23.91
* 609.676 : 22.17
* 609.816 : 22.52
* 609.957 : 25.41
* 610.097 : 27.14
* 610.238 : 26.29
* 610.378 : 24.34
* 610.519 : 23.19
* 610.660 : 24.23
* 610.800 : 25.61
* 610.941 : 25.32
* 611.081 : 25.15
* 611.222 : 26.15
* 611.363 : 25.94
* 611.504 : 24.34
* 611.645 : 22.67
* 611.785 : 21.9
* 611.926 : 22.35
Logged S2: 0.53 nm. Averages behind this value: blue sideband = 25.6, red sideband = 24.2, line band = 22.5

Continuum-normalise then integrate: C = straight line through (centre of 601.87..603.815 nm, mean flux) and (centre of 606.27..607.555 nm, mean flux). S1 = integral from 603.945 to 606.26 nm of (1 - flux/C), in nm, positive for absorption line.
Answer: 0.160 nm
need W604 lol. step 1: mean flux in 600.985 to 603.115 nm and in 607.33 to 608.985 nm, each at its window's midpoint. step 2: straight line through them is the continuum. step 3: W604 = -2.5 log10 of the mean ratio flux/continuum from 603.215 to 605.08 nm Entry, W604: 0.14 mag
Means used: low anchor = 24.6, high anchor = 24.8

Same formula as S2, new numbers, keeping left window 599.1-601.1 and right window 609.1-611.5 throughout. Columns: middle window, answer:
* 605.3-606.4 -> 0.09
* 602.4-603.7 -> -0.08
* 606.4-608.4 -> 0.07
